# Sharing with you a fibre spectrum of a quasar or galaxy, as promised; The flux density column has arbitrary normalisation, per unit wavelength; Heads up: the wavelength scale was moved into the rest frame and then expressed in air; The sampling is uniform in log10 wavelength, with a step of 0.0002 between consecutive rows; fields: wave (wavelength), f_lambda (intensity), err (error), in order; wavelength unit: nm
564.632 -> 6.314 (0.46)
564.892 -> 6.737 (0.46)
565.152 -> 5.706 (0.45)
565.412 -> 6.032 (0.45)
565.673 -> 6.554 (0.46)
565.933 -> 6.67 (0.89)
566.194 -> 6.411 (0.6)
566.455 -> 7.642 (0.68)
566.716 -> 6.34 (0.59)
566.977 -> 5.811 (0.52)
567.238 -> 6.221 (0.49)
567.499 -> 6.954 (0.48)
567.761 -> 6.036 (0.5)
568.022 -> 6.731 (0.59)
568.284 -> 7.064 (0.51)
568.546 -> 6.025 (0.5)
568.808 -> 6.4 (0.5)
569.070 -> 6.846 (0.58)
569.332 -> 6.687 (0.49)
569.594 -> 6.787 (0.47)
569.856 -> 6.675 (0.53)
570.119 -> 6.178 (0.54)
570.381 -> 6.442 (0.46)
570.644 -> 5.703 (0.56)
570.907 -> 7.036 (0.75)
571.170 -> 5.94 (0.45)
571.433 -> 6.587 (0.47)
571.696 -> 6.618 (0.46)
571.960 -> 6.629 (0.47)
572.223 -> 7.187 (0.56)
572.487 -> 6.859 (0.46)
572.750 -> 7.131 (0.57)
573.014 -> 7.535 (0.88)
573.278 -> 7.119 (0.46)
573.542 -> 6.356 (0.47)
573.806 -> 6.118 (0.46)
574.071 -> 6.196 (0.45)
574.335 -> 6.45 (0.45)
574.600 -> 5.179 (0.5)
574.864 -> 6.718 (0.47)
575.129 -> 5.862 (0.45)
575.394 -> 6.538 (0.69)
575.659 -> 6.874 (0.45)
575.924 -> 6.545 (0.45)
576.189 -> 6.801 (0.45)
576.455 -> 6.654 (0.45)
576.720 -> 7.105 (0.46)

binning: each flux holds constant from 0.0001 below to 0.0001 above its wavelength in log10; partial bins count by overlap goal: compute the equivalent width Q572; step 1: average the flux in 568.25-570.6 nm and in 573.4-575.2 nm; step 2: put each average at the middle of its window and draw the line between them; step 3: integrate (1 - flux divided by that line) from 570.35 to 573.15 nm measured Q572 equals -0.17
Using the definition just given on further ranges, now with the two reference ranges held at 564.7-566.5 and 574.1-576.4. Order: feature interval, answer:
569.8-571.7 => 0.01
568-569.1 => -0.02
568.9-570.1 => -0.05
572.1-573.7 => -0.15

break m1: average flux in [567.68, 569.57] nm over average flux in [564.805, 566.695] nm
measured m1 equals 1.01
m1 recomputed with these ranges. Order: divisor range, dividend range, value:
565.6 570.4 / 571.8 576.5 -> 1.01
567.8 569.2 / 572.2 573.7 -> 1.07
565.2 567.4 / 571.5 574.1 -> 1.05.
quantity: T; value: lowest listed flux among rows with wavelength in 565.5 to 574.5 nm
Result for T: 5.703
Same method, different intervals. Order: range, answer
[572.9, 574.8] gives 5.179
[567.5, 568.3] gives 6.036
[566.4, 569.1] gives 5.811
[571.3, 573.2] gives 6.587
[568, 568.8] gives 6.025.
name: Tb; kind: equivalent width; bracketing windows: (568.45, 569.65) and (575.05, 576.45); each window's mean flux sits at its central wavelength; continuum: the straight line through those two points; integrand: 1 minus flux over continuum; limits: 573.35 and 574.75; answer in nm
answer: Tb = 0.09 nm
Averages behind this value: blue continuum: 6.55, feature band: 6.11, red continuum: 6.56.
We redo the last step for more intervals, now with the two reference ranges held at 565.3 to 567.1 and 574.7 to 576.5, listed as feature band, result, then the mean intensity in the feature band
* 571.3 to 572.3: -0.03 nm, 6.73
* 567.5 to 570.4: -0.02 nm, 6.56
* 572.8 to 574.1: -0.04 nm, 6.73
